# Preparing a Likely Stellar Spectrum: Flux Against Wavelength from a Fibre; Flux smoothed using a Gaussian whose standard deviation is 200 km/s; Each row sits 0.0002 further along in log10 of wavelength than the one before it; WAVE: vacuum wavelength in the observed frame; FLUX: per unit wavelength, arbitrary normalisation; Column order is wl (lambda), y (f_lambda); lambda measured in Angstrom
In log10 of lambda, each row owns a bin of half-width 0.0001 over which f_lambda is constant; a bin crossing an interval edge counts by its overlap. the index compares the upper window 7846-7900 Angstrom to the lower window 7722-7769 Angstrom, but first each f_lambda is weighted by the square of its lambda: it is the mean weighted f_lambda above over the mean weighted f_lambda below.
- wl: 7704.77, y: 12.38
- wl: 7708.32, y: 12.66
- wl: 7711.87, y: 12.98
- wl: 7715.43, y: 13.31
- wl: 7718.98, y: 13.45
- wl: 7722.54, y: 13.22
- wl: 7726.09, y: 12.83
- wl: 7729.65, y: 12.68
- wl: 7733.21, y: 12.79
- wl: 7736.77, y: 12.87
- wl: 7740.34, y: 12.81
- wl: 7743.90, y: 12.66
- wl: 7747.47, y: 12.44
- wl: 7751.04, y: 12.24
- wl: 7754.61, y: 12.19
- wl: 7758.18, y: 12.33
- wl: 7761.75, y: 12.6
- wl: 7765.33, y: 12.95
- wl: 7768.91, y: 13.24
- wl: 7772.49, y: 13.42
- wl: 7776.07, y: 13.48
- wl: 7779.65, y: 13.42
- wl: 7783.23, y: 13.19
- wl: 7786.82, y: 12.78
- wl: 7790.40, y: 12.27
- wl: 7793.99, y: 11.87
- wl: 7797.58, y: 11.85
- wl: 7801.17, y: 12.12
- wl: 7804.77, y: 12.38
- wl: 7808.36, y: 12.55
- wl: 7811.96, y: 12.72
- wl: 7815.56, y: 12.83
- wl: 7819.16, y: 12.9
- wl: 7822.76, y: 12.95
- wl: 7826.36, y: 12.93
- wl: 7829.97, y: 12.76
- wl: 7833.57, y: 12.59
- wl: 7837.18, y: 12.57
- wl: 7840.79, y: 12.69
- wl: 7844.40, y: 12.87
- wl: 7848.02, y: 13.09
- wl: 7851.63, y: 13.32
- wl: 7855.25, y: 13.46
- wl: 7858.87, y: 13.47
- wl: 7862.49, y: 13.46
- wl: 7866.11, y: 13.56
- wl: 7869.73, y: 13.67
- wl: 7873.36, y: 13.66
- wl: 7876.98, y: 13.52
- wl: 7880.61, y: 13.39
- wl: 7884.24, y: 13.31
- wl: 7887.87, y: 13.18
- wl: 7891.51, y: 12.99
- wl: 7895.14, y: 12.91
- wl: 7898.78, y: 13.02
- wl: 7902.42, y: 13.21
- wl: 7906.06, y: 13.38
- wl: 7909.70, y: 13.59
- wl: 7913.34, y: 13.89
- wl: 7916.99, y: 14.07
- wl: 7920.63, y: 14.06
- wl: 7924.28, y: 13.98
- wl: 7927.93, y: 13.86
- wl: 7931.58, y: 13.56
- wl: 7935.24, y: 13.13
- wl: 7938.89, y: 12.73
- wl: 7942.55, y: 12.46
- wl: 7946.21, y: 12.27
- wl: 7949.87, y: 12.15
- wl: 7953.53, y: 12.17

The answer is 1.1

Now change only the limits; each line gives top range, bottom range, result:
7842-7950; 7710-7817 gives 1.08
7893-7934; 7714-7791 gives 1.10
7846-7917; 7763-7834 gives 1.07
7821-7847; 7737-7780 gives 1.02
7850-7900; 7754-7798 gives 1.07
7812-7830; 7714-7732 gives 1.01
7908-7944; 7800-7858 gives 1.08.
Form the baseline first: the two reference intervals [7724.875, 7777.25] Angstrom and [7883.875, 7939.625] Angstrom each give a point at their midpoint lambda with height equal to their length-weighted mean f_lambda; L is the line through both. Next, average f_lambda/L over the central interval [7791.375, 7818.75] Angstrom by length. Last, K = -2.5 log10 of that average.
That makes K 0.05 mag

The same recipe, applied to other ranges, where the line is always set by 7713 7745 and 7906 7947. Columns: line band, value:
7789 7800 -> 0.098 mag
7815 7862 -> 0.021 mag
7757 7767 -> 0.034 mag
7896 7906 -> 0.020 mag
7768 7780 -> -0.027 mag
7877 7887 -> -0.002 mag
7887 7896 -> 0.028 mag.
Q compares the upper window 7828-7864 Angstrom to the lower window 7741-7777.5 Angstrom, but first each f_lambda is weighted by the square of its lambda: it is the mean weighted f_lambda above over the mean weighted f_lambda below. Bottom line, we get 1.04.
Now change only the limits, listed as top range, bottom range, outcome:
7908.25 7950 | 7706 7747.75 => 1.09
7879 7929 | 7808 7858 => 1.06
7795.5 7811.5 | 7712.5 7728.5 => 0.95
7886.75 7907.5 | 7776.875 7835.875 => 1.06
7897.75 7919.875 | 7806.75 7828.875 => 1.08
